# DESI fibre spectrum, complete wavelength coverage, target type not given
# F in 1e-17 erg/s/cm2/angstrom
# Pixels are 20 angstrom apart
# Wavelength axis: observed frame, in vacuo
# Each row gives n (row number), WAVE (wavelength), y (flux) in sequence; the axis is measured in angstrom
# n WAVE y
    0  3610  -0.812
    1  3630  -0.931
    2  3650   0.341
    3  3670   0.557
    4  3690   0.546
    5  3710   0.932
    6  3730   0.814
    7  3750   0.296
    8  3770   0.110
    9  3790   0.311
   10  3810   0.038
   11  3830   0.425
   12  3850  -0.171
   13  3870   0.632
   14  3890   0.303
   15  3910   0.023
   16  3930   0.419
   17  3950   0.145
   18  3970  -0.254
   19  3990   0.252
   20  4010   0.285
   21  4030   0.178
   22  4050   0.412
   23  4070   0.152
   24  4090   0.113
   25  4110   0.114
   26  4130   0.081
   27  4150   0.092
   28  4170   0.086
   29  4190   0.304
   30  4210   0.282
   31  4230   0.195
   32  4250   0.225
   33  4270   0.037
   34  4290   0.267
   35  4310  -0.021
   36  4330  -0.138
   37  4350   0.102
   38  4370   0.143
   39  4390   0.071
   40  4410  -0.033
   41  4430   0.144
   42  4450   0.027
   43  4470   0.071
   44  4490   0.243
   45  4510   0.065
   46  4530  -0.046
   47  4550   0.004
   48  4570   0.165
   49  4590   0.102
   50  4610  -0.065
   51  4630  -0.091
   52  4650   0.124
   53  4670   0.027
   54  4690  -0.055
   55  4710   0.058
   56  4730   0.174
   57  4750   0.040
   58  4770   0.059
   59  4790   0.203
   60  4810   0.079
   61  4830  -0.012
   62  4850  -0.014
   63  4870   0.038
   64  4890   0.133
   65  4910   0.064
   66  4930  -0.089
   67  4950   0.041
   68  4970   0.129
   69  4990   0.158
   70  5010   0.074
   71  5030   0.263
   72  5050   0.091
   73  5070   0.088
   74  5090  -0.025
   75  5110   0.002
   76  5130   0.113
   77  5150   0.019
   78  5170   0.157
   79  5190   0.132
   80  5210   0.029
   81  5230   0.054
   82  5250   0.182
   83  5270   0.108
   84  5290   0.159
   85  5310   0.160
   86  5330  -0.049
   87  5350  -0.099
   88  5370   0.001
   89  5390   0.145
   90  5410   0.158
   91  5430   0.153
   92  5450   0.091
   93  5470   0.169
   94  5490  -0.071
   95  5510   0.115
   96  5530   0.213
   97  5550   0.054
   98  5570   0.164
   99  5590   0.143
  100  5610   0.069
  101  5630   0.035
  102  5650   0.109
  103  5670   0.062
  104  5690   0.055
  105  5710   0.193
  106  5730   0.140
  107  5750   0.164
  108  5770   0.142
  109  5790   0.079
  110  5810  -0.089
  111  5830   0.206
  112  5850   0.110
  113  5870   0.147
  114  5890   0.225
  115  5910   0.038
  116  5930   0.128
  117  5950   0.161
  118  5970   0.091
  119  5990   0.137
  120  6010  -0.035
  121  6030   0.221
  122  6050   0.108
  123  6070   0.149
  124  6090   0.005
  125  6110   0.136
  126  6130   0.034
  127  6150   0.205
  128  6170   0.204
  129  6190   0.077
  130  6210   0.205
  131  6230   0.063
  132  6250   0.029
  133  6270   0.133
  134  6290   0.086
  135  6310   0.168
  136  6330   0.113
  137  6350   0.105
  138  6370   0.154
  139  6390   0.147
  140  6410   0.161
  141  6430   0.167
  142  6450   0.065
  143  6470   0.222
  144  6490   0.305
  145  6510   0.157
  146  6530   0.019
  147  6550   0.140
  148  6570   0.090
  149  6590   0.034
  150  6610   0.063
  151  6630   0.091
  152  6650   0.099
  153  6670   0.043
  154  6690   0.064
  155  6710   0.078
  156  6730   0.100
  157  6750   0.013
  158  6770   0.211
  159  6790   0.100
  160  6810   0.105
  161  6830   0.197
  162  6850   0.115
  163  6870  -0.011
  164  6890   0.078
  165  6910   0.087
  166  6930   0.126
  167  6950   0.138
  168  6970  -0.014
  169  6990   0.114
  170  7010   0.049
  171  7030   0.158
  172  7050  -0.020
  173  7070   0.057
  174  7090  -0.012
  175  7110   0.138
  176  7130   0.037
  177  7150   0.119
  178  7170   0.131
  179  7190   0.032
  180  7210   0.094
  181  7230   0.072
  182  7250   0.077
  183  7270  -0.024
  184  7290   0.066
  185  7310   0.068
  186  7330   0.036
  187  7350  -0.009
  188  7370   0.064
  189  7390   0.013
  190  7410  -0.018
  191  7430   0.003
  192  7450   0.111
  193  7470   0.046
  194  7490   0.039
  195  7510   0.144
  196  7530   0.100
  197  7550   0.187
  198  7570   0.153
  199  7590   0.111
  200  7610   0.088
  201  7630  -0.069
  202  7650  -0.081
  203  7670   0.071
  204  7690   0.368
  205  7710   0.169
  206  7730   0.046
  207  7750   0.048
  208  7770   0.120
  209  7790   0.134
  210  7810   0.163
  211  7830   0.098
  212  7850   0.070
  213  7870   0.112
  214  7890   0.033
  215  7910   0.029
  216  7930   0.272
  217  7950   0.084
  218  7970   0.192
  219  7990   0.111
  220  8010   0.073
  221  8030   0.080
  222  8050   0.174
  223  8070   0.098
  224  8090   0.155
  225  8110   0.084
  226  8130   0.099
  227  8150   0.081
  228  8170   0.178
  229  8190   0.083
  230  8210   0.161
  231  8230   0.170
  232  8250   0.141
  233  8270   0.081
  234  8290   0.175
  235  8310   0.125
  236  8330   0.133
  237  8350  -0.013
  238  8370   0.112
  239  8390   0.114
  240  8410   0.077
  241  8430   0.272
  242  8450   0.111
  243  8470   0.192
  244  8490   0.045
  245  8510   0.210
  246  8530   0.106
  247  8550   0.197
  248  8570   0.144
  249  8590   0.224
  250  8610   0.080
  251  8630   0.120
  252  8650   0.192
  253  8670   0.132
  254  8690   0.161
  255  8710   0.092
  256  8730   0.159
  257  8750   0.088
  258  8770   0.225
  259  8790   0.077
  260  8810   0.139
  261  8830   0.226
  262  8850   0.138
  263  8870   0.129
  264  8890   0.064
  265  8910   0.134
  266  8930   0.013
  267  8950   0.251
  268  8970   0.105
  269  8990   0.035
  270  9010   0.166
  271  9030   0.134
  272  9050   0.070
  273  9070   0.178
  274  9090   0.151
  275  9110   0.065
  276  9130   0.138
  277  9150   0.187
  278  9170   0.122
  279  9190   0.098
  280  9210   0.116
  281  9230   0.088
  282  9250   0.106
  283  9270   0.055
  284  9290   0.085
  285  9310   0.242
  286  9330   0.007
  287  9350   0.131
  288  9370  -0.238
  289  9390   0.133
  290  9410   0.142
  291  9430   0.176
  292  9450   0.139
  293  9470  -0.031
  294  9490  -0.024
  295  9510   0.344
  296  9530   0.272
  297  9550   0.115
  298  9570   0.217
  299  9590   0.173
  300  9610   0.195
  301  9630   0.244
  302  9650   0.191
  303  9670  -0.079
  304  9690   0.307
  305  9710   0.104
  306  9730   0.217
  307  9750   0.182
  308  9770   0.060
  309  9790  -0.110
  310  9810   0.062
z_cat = 1.062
